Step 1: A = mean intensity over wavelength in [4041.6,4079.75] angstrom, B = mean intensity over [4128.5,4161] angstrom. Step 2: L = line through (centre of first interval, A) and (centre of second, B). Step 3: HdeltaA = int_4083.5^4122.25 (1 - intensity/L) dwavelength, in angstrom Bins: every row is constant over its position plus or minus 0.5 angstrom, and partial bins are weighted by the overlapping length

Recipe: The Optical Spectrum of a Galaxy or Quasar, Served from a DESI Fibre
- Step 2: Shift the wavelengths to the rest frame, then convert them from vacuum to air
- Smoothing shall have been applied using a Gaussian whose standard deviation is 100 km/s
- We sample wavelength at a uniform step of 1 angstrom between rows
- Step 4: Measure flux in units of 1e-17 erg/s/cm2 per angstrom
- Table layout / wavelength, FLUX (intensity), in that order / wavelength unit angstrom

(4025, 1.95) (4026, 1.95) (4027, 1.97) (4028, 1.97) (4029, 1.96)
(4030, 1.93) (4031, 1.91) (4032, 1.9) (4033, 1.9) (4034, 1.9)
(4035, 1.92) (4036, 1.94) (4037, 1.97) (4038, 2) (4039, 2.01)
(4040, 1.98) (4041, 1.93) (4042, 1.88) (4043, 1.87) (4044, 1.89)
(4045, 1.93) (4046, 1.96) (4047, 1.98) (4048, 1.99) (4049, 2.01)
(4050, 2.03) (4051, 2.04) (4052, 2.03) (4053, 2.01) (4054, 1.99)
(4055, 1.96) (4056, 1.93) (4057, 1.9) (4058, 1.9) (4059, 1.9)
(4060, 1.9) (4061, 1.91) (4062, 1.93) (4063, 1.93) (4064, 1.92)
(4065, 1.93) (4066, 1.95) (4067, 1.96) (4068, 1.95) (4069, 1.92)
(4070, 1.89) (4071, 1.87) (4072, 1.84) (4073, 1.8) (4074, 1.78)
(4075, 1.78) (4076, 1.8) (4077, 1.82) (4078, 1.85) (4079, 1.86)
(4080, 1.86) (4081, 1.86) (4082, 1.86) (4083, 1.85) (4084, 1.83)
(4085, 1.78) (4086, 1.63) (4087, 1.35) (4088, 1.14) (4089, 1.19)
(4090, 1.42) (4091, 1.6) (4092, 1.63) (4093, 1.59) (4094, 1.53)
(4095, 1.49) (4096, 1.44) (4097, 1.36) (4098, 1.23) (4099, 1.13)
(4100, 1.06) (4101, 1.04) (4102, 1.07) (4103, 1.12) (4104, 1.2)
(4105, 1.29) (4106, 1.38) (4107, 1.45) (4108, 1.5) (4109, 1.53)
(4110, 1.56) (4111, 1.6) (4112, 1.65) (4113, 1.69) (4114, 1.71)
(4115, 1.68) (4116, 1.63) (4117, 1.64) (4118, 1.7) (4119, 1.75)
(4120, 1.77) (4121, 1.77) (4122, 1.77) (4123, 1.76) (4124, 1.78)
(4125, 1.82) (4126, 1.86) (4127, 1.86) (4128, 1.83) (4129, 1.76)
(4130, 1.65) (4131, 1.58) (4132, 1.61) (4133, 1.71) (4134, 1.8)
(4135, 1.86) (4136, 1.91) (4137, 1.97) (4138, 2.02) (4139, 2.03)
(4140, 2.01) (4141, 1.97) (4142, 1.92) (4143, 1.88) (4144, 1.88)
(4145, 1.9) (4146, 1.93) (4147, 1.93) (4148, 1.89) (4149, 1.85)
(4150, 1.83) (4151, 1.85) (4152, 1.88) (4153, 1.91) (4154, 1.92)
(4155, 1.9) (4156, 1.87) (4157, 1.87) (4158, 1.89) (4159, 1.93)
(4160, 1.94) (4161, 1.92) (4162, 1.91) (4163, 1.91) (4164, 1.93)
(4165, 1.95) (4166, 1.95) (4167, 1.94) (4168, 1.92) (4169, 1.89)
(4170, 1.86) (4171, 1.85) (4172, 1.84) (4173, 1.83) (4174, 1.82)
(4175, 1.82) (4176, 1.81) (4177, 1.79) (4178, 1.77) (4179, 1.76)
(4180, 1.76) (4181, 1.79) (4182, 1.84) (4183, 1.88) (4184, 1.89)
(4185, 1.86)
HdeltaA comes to 8.4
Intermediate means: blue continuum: 1.92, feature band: 1.48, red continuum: 1.87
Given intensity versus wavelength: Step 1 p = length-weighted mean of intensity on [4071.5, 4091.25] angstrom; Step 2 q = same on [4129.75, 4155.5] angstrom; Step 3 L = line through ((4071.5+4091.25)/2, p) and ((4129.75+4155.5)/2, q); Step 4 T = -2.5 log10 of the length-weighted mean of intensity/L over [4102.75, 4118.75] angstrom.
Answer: 0.16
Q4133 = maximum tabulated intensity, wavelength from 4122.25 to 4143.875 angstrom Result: 2.03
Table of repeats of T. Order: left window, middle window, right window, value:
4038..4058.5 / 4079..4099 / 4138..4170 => 0.24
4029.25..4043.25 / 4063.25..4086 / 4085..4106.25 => -0.20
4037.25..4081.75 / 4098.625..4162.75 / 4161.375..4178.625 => 0.10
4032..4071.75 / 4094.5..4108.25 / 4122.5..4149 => 0.44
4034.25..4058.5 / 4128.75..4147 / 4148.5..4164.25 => 0.03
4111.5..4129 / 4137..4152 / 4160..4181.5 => -0.07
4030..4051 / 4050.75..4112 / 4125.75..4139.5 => 0.14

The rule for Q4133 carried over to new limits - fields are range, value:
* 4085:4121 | 1.78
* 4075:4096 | 1.86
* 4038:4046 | 2.01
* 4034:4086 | 2.04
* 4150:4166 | 1.95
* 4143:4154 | 1.93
